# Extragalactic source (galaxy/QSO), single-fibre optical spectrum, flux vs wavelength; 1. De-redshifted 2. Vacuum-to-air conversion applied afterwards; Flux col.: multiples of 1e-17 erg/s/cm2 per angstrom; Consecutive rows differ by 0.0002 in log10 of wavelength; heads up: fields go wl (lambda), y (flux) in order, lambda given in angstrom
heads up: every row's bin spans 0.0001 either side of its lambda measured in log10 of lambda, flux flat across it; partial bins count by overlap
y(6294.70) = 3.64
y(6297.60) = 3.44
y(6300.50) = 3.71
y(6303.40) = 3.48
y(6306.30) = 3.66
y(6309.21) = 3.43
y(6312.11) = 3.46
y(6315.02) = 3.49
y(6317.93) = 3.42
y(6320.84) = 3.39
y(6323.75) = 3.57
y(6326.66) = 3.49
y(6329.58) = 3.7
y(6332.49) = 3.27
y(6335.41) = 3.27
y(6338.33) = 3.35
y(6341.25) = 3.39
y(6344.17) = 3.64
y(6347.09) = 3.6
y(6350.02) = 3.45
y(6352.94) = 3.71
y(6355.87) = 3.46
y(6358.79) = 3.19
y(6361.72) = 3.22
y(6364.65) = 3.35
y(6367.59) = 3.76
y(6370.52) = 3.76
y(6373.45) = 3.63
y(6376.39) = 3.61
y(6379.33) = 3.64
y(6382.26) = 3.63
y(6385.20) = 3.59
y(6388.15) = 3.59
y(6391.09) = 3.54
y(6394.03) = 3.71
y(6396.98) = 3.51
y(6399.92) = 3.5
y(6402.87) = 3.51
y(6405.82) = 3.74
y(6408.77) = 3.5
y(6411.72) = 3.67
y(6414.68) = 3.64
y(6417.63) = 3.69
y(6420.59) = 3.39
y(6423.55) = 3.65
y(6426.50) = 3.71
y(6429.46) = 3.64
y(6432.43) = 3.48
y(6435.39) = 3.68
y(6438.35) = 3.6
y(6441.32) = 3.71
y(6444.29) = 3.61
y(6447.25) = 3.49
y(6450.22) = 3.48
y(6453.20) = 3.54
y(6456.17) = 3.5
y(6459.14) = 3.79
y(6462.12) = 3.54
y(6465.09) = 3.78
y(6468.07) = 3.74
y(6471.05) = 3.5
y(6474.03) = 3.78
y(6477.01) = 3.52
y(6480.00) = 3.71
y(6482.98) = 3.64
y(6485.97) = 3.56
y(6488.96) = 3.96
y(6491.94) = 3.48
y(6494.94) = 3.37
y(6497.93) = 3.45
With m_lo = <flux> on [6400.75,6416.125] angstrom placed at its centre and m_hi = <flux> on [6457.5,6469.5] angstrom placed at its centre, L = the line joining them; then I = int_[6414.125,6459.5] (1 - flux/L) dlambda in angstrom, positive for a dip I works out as 0.8 angstrom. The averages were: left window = 3.61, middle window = 3.59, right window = 3.71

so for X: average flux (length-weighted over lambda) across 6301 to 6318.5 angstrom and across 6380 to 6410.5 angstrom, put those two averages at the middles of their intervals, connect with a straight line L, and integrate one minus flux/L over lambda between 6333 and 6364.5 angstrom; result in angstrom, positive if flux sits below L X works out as 1.1 angstrom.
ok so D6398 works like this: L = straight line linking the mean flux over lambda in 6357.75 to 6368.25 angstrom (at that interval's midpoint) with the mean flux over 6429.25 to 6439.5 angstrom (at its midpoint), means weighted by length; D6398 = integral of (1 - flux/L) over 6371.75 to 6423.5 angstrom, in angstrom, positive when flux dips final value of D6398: -1.86 angstrom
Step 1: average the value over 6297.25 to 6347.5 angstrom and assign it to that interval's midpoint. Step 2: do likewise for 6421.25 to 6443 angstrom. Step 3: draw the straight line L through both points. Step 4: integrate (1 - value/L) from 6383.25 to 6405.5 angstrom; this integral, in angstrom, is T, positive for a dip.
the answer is 0.03 angstrom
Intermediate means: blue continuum 3.49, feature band 3.57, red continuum 3.63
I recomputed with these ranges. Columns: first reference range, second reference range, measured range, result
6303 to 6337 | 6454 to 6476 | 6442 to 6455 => 0.3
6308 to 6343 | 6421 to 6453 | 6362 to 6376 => -0.4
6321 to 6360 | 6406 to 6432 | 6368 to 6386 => -0.6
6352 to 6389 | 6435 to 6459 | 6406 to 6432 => -0.3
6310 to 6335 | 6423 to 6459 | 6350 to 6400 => -0.4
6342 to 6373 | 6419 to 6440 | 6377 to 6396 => -0.4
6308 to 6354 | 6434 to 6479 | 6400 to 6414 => -0.1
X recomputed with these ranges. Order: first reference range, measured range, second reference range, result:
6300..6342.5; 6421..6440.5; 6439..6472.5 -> -0.19 angstrom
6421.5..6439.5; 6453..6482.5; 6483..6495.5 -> -0.23 angstrom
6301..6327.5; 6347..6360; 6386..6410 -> 0.21 angstrom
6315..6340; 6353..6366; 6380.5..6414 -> 0.59 angstrom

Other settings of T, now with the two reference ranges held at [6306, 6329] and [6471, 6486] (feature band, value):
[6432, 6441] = -0.05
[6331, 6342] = 0.59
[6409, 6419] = -0.20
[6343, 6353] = -0.19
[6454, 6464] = 0.01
